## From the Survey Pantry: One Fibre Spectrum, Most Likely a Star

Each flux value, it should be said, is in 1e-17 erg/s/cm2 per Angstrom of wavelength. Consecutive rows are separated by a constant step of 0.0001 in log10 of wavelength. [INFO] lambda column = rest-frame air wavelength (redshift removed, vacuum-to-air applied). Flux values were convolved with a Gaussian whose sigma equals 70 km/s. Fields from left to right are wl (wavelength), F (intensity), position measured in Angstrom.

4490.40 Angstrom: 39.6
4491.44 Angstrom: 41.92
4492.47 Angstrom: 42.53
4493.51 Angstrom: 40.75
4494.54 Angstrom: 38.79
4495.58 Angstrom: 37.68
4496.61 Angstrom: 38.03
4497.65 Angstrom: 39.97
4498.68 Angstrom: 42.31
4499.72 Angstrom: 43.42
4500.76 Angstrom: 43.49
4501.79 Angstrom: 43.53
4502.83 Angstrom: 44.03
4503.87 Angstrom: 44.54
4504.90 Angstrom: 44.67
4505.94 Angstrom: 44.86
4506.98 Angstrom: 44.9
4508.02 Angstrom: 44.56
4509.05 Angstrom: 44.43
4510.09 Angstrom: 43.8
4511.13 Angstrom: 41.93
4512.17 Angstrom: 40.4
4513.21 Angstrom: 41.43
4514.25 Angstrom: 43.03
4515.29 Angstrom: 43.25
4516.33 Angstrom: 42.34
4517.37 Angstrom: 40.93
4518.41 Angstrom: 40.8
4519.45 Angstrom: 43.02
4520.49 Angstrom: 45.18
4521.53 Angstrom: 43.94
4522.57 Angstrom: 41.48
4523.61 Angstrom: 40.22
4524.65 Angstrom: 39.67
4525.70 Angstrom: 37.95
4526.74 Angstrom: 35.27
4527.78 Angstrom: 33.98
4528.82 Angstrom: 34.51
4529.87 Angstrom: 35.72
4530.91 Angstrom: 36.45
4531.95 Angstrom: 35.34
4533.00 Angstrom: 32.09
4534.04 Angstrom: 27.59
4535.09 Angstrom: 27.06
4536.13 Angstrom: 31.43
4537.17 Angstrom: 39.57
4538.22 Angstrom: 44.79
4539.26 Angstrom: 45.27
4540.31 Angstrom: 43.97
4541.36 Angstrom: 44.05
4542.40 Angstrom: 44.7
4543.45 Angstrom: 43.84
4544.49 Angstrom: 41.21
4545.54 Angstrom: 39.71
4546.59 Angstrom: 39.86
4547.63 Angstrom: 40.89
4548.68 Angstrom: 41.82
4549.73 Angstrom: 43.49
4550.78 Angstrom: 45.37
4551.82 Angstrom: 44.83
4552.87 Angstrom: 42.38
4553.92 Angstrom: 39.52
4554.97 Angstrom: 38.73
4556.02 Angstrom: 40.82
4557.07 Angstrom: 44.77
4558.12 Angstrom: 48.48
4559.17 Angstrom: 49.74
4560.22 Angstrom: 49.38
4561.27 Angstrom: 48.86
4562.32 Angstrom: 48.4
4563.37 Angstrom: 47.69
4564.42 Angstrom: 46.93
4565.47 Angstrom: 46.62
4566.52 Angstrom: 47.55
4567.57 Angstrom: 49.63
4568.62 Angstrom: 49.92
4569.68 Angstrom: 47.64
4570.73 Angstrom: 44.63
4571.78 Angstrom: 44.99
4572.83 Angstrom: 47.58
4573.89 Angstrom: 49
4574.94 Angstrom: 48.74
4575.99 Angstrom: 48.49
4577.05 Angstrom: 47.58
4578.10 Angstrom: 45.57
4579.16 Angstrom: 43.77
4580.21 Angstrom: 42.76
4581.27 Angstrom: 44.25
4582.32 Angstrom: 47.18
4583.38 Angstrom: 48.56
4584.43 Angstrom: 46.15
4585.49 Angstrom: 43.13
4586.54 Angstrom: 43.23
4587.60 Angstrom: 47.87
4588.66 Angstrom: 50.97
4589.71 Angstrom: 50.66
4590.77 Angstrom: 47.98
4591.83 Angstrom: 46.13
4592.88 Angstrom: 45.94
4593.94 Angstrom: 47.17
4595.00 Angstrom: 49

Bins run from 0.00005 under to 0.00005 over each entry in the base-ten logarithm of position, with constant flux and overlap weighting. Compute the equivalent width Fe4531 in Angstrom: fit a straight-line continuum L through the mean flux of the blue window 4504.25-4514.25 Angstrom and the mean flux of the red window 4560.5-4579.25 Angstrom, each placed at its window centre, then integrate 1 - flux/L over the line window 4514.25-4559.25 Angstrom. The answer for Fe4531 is 5.0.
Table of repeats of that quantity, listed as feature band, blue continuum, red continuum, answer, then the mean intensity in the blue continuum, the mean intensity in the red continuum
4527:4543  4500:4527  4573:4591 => 2.5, 42.5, 46.8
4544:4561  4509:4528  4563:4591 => 0.5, 41.2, 47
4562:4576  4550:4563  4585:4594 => -0.6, 45.1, 47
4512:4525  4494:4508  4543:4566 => 0.3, 42.4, 44.3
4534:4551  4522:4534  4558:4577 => 0.0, 36.3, 48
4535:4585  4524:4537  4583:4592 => -4.8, 34.1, 47.2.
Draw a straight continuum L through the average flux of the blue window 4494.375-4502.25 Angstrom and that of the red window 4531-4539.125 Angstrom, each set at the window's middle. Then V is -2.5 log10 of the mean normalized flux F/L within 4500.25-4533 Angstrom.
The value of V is -0.09 mag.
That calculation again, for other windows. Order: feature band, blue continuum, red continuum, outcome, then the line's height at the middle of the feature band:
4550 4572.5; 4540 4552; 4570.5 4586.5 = -0.041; 44.3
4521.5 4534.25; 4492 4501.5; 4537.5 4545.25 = 0.176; 42.8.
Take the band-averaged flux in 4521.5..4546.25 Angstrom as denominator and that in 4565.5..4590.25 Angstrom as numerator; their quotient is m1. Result 1.2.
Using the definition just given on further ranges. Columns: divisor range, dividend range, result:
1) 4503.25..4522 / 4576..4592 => 1.07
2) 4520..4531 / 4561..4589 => 1.21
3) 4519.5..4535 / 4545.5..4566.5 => 1.21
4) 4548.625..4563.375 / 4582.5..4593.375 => 1.05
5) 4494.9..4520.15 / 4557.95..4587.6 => 1.10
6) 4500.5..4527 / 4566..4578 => 1.12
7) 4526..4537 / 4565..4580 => 1.42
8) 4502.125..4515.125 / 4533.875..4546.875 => 0.91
